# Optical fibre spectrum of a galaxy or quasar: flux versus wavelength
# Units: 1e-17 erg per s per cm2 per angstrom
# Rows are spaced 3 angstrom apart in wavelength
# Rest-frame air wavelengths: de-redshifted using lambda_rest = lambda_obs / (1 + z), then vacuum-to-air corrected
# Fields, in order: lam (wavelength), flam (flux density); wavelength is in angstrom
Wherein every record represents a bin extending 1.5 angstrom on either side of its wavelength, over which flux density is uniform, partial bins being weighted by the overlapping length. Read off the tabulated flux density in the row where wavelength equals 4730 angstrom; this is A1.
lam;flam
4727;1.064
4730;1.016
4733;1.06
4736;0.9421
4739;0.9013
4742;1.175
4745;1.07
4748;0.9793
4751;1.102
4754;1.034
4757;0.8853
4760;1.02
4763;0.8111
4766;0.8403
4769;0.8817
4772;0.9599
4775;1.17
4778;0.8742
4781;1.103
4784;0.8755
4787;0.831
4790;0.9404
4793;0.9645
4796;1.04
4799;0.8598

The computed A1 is 1.016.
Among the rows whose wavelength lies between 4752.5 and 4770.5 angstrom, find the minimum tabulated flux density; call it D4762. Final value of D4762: 0.8111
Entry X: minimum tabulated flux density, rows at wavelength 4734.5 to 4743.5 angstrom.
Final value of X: 0.9013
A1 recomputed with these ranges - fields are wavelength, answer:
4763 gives 0.8111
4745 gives 1.07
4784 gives 0.8755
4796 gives 1.04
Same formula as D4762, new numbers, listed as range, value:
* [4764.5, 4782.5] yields 0.8403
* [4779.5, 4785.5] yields 0.8755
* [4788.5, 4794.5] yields 0.9404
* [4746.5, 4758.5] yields 0.8853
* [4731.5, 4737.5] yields 0.9421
